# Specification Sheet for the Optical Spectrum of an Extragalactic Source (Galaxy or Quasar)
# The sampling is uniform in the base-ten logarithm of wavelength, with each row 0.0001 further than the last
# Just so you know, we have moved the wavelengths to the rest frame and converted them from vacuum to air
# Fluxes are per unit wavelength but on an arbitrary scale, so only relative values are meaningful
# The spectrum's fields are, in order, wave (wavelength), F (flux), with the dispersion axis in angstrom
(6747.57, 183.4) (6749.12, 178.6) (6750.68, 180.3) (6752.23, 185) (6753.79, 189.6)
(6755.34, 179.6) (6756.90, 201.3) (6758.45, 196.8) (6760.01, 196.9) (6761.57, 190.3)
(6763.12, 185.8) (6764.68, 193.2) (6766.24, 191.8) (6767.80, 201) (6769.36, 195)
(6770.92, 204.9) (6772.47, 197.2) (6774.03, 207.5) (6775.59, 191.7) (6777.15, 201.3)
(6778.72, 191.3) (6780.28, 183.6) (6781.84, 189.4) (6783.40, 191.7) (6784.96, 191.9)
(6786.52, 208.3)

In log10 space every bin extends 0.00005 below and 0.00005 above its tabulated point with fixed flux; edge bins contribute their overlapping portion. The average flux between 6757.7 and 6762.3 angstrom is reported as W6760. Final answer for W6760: 194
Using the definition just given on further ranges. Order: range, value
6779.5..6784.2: 188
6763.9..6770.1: 195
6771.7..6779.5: 198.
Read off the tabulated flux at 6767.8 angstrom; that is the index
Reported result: 201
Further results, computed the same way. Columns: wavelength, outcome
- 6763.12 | 185.8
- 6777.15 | 201.3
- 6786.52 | 208.3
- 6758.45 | 196.8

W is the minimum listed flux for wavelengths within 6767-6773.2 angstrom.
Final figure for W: 195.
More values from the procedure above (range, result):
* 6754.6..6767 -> 179.6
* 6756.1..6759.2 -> 196.8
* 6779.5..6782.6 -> 183.6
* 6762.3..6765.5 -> 185.8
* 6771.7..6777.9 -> 191.7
